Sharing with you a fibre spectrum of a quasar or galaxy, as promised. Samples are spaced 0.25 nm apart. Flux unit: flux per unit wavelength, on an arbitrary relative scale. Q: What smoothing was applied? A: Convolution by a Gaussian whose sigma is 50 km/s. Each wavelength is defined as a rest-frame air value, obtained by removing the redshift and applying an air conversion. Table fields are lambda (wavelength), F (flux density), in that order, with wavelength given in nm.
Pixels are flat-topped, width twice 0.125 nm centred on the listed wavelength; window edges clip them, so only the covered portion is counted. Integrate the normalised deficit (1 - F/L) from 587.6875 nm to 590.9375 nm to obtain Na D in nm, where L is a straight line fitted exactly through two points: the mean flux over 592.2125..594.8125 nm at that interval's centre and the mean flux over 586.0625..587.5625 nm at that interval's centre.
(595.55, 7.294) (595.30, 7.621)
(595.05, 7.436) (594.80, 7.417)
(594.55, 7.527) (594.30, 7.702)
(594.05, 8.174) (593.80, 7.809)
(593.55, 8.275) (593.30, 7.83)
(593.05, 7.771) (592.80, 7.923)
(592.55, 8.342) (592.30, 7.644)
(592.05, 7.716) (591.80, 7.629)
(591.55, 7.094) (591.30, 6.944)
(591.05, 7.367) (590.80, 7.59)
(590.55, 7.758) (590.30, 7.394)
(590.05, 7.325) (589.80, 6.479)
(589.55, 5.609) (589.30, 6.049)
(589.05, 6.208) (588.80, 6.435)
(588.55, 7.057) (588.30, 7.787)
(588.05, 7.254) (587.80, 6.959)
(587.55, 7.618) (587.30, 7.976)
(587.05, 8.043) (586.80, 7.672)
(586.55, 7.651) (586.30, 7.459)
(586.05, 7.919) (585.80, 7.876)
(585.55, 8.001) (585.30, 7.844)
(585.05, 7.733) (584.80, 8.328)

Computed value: 0.37 nm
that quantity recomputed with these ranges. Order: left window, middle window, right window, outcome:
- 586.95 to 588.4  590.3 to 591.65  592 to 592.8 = 0.08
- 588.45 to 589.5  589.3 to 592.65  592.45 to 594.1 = -0.05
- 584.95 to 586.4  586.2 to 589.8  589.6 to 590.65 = 0.17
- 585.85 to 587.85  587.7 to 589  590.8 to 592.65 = 0.10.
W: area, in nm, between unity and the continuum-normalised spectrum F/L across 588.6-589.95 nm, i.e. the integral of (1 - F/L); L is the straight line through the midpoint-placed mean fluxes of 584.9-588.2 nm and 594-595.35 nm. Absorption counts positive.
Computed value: 0.25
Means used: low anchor 7.7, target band 6.23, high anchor 7.62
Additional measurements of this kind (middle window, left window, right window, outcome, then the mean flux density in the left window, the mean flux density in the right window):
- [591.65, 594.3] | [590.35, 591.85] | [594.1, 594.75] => -0.12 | 7.39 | 7.66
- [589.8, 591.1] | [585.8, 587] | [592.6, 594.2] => 0.08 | 7.72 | 7.98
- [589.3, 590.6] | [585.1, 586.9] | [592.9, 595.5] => 0.16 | 7.77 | 7.74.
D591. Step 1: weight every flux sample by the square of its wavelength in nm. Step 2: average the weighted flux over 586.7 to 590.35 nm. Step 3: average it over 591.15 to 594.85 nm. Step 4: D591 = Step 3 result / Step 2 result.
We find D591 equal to 1.11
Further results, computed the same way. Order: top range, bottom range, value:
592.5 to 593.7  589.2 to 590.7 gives 1.19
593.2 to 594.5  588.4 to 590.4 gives 1.23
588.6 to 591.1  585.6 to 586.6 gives 0.89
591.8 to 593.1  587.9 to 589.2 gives 1.15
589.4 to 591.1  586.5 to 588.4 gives 0.93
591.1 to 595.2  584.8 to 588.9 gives 1.03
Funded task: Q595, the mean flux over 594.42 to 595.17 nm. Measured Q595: 7.46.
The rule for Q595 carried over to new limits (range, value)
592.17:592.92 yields 7.97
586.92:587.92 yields 7.65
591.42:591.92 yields 7.35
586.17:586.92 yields 7.6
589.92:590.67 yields 7.48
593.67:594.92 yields 7.73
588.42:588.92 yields 6.76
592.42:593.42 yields 7.97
